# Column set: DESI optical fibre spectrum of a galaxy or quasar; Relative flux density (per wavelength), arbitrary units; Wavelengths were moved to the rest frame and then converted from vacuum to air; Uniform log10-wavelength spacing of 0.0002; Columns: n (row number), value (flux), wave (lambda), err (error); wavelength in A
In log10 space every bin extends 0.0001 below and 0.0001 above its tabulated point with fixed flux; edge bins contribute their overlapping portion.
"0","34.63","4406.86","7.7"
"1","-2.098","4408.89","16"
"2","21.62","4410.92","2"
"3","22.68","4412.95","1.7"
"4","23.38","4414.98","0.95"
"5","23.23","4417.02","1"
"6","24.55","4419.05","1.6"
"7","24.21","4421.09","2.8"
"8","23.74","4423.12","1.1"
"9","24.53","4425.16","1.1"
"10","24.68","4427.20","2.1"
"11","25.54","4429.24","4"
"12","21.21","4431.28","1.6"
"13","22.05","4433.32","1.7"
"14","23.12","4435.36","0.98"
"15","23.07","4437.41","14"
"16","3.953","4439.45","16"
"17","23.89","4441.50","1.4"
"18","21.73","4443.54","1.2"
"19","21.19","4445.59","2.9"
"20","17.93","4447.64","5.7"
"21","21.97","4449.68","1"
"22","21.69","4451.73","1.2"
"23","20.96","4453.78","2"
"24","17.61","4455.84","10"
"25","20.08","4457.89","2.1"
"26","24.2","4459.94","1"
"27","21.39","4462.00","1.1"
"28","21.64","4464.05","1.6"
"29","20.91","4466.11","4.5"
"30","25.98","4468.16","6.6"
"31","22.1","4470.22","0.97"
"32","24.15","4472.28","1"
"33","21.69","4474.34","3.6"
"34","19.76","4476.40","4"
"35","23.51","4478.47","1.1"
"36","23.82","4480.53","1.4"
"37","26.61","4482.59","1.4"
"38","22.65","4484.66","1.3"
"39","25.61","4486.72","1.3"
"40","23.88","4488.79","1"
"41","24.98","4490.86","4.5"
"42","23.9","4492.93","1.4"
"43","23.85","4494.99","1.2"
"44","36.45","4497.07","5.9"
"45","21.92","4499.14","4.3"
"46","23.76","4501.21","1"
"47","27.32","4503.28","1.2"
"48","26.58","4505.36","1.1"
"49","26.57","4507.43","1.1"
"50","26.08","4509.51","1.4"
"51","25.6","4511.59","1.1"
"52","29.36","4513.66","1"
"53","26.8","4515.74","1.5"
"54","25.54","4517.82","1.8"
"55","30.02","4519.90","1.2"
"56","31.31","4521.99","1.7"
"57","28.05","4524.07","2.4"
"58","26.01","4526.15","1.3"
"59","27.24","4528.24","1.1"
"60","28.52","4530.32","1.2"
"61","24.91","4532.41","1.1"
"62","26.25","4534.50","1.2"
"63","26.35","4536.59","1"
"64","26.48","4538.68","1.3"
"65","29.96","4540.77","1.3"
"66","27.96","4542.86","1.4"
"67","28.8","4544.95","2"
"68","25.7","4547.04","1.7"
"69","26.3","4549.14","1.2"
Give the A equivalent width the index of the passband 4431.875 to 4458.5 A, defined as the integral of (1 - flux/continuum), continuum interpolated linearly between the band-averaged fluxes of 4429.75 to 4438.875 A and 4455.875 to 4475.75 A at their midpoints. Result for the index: 2.3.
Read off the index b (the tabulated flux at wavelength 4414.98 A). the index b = 23.38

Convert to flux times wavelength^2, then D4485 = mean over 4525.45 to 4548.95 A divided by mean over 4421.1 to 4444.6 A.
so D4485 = 1.31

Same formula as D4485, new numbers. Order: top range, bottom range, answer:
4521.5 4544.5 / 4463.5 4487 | 1.22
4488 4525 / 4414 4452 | 1.27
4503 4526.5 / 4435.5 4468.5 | 1.38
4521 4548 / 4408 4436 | 1.33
